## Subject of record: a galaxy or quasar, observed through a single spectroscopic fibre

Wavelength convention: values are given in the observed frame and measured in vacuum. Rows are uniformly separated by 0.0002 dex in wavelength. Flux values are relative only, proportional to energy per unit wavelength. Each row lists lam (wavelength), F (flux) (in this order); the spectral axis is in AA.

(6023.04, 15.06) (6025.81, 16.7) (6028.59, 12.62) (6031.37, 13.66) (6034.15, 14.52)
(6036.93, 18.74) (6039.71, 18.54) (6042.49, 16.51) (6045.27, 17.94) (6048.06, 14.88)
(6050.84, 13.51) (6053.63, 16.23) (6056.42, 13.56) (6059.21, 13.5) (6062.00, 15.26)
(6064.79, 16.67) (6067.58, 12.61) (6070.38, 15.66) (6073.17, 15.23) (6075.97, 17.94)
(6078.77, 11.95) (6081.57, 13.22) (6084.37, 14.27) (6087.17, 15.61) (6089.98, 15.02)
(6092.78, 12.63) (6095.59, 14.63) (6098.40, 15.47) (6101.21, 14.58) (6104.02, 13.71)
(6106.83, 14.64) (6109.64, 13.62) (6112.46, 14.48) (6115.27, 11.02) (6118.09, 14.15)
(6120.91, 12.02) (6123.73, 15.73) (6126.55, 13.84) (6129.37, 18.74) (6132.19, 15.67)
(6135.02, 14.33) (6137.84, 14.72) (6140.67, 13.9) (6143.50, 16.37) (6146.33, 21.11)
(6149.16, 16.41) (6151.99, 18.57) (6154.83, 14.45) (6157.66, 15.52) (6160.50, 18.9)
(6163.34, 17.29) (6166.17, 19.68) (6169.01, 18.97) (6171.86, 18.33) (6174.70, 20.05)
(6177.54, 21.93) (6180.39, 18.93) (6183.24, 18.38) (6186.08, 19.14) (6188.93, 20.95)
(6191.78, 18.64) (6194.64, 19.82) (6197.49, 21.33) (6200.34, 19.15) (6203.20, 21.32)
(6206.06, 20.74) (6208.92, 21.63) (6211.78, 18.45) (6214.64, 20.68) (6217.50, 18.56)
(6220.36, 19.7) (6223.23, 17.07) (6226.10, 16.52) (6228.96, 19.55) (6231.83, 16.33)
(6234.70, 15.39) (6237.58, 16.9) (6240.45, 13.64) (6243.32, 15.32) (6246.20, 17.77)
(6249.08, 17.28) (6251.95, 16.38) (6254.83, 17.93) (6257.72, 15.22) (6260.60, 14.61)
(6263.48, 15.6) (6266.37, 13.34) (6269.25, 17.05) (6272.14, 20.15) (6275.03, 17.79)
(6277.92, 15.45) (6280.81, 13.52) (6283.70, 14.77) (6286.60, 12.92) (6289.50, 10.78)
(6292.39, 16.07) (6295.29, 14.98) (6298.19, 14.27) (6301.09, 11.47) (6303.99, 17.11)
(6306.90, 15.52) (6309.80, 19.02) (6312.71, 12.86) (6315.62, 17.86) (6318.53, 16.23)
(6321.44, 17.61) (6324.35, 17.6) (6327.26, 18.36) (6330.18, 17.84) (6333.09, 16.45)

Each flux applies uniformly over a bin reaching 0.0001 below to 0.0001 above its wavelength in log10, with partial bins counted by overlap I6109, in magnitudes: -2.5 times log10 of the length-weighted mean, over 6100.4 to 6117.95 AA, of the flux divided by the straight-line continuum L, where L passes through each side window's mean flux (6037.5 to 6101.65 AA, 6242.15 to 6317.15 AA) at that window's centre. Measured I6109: 0.11 mag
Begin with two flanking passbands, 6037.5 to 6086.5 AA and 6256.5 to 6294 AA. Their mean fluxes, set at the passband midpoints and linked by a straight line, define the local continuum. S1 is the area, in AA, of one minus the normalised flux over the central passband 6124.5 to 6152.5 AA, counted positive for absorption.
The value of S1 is -1.99 AA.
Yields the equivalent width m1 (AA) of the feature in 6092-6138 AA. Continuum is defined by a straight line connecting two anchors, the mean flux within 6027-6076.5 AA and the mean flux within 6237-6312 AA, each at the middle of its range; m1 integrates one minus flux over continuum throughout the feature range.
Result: 3.15 AA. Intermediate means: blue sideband 15.4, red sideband 15.5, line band 14.4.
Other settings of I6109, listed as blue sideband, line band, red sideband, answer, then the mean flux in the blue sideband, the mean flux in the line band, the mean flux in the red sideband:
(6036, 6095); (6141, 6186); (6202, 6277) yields -0.11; 15.2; 18.2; 17.5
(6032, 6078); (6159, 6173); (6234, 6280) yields -0.17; 15.6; 18.6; 16.2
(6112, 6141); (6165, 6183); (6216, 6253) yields -0.25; 14.4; 19.6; 17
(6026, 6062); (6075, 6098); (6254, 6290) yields 0.07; 15.4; 14.4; 15.4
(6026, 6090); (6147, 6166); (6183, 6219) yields 0.08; 15.1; 17.2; 20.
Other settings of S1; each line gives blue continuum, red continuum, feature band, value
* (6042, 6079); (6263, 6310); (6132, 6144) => 0.27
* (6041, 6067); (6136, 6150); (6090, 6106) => 1.57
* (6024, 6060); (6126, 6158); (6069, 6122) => 5.53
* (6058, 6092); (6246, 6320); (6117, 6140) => 0.09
